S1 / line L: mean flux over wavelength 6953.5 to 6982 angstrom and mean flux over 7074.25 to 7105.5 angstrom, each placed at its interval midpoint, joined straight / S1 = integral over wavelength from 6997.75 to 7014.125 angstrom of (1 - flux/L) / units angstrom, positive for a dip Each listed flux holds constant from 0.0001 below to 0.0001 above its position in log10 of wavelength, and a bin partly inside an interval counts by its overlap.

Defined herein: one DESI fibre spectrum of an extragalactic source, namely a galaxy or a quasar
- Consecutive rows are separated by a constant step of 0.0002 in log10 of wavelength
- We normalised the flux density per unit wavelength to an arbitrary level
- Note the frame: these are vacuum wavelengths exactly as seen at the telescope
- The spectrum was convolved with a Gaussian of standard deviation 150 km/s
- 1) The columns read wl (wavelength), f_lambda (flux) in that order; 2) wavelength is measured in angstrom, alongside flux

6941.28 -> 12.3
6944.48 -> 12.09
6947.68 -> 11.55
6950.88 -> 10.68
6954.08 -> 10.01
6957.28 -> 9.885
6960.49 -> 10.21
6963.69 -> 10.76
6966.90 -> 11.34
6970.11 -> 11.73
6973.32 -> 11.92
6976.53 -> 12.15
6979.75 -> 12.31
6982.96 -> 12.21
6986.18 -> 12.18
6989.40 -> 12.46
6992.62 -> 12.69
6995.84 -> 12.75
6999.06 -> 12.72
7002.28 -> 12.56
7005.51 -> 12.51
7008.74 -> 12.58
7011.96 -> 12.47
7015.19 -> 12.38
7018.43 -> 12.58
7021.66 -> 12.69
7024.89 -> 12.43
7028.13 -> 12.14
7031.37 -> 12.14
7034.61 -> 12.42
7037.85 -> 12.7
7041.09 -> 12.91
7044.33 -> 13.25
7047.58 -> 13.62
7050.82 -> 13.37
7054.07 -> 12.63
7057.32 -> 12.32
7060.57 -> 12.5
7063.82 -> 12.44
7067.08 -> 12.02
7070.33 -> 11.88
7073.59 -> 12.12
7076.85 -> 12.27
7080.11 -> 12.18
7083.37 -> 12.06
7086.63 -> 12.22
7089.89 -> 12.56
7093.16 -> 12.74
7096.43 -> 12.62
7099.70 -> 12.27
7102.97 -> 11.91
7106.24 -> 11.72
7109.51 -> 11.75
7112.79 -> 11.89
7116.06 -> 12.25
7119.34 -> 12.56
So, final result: -1.4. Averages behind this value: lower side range 11.2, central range 12.6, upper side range 12.3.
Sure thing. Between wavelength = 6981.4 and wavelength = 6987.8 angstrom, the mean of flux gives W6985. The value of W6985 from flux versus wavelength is 12.2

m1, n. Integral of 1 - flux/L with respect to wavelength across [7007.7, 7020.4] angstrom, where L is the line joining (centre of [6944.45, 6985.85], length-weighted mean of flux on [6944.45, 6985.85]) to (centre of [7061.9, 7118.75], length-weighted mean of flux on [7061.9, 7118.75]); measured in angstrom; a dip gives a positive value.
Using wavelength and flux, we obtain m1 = -0.9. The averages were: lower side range 11.3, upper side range 12.2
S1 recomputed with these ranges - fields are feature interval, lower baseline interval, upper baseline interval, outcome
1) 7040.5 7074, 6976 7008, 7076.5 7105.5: -0.8 angstrom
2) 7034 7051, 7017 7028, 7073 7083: -0.9 angstrom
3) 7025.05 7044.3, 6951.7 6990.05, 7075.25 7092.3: -1.0 angstrom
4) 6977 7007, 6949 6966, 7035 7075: -3.5 angstrom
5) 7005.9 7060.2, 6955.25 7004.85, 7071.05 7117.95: -2.9 angstrom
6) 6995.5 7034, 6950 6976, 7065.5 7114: -3.7 angstrom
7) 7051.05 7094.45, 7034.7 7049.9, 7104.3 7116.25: 0.7 angstrom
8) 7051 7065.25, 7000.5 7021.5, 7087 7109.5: -0.2 angstrom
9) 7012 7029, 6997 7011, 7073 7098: 0.1 angstrom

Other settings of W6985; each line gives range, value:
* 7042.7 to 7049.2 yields 13.4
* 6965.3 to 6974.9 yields 11.7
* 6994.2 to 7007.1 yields 12.6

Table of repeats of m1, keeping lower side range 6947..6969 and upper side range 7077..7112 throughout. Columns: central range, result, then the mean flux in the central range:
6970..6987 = -1.96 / 12.1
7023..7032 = -0.66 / 12.3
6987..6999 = -1.73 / 12.6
